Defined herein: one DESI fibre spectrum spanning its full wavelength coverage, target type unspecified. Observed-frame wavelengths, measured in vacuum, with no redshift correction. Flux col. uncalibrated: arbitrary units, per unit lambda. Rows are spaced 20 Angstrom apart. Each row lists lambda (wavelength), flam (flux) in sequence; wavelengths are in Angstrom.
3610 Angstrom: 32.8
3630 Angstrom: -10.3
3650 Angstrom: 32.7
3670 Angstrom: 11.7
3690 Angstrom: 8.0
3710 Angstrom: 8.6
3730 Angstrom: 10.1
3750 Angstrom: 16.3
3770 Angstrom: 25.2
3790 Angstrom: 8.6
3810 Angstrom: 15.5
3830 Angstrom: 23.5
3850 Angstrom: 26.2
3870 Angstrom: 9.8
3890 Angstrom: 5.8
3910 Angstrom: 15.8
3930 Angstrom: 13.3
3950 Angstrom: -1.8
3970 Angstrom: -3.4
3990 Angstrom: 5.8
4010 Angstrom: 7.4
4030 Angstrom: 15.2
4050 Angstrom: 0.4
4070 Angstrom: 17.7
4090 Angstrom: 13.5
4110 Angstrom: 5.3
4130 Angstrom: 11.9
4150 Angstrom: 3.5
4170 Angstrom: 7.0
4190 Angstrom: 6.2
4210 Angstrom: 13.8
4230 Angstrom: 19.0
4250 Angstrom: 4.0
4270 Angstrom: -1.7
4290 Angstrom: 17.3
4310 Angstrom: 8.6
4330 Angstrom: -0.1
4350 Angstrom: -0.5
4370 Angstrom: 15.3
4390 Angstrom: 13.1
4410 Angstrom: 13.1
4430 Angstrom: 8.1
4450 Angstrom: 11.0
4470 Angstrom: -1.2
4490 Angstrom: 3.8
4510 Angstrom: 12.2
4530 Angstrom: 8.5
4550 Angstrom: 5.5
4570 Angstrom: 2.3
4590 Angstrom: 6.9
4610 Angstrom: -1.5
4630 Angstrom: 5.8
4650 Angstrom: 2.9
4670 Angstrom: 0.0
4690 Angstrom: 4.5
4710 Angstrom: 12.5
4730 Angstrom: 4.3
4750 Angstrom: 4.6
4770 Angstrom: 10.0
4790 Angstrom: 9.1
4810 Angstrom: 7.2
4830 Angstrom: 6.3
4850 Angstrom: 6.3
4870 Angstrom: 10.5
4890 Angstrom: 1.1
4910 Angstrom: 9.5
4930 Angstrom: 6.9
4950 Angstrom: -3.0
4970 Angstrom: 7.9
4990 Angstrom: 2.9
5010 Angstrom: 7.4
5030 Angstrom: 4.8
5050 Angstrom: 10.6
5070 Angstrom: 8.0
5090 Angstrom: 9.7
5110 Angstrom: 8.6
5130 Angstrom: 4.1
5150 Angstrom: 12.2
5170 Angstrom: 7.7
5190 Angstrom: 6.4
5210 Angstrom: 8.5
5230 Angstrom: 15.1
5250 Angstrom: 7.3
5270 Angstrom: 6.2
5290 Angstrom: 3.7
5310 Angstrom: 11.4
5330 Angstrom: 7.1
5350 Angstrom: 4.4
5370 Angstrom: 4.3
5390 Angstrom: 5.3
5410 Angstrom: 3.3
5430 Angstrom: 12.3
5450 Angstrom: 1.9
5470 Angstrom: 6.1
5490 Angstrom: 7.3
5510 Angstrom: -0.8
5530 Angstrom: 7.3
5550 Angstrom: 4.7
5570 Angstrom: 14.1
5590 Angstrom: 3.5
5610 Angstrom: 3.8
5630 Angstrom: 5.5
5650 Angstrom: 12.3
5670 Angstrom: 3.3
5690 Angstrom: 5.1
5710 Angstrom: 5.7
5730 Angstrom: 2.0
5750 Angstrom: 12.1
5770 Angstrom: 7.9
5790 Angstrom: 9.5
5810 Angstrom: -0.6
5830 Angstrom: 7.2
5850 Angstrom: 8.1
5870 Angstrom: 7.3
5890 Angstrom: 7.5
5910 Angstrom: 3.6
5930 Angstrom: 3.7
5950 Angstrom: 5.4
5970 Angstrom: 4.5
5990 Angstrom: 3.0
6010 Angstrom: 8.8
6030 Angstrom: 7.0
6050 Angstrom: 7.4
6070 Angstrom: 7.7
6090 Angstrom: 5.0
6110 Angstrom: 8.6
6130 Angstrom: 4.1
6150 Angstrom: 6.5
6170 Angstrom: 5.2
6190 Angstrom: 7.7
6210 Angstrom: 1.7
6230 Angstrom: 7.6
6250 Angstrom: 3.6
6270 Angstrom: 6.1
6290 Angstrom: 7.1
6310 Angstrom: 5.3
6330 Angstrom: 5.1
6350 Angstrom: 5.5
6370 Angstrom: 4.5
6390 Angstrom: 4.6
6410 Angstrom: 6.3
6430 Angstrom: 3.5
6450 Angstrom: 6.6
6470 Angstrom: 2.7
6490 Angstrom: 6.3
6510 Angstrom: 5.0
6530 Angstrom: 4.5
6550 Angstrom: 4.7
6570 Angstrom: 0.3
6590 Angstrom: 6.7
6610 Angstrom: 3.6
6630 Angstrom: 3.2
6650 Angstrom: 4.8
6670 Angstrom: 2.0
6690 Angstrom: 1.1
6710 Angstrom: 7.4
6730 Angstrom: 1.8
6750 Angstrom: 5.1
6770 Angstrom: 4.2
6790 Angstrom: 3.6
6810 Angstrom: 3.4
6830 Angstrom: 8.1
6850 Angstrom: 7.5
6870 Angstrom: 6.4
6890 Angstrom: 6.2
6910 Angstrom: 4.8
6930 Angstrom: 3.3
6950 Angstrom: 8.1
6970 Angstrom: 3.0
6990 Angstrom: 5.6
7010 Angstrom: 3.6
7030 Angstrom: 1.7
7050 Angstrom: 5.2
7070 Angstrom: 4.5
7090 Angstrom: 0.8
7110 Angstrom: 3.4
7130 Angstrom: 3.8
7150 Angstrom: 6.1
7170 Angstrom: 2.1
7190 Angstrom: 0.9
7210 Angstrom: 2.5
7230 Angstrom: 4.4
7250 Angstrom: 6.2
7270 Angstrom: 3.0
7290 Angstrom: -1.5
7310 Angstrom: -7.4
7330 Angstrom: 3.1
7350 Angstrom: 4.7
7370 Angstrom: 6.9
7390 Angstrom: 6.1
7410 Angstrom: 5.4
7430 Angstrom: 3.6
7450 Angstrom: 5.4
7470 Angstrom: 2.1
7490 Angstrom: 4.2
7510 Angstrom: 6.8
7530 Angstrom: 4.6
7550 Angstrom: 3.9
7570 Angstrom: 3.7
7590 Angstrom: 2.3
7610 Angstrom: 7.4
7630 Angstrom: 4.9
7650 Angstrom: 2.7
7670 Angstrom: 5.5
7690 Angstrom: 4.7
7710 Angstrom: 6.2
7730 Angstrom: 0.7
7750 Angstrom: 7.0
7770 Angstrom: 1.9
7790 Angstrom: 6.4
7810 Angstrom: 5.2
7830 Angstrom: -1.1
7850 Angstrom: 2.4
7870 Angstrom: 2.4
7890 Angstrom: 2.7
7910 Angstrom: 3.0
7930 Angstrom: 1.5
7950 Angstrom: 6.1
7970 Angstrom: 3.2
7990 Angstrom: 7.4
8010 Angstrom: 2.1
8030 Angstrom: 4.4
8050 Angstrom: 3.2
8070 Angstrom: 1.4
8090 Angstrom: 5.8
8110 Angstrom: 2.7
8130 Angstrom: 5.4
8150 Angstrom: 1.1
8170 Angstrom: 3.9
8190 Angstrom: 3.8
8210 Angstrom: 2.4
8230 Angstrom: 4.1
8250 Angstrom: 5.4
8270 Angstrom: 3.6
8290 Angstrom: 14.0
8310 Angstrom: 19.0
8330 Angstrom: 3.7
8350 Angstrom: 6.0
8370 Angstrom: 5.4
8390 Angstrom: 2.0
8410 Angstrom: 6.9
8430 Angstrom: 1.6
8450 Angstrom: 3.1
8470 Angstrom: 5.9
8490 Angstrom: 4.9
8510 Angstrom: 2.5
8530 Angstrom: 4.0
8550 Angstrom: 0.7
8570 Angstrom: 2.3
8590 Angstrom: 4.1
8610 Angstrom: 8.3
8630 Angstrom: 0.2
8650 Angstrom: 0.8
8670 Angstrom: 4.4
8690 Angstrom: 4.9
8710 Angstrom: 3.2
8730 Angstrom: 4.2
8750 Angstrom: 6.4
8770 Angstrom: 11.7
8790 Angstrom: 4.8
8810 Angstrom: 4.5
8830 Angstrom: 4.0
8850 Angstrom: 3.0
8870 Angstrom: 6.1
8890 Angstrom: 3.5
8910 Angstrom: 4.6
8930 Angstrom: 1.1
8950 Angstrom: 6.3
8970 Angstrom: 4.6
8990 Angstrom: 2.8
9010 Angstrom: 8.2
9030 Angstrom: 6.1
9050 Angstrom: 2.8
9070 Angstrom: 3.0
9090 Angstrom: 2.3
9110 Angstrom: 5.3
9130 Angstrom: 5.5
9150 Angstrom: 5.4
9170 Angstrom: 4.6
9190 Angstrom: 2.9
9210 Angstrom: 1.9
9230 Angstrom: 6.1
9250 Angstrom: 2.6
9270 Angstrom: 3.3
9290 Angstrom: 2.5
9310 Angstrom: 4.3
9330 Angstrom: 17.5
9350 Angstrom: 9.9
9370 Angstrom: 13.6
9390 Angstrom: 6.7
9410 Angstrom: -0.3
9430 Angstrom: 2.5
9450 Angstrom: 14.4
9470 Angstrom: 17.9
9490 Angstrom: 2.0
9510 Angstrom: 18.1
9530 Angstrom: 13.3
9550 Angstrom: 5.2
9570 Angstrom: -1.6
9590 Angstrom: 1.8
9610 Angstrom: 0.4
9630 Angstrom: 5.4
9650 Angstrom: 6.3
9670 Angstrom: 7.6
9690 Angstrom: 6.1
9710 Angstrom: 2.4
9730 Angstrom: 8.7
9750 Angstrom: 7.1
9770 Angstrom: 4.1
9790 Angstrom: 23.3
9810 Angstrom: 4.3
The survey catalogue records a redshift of 1.226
